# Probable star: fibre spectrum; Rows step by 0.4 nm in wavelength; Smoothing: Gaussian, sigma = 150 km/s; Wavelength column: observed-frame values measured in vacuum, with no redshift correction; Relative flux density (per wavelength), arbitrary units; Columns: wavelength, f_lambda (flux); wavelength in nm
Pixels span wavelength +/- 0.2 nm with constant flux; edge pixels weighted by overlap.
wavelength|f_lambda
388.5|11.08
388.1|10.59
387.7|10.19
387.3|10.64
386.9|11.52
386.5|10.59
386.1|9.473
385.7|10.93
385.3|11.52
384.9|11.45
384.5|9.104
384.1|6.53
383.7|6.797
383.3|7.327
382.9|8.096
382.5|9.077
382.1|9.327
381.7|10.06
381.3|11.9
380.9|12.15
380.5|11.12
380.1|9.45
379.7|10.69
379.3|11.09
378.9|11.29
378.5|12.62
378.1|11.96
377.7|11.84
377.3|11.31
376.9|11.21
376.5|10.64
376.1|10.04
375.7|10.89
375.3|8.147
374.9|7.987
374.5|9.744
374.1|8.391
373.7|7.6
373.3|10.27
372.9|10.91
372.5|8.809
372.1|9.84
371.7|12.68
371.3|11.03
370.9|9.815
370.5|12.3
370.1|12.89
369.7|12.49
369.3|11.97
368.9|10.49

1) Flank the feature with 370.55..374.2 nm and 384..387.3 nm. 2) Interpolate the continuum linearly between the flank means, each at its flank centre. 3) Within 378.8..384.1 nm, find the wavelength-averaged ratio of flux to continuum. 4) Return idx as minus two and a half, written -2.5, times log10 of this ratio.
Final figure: 0.05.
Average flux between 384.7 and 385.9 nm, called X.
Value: 11.3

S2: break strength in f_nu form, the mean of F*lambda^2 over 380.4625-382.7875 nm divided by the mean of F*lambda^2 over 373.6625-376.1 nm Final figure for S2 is 1.21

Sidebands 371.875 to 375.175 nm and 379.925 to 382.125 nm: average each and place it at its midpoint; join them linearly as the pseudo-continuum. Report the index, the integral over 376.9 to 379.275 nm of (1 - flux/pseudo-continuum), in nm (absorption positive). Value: -0.359 nm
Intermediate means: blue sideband 9.2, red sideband 10.8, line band 11.7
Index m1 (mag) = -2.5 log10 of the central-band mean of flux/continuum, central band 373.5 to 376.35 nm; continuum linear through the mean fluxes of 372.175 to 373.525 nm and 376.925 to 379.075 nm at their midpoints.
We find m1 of 0.19 mag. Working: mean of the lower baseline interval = 9.94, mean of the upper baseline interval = 11.8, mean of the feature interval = 9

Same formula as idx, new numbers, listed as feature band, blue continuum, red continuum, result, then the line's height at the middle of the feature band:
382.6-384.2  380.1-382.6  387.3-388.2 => 0.39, 10.5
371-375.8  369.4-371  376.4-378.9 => 0.22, 11.8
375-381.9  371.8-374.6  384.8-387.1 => -0.09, 10.1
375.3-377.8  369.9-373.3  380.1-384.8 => -0.05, 10.2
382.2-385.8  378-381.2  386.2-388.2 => 0.22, 10.9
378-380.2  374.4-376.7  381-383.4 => -0.18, 9.53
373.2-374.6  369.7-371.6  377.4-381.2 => 0.29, 11.6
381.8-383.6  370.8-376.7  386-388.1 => 0.21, 10.3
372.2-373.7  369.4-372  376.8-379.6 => 0.21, 11.7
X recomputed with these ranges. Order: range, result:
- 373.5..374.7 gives 8.58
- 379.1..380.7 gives 10.6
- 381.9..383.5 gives 8.46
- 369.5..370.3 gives 12.7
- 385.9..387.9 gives 10.5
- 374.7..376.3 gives 9.27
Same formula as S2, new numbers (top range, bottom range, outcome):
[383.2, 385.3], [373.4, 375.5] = 1.07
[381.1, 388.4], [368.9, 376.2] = 1.01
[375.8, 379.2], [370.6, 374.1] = 1.16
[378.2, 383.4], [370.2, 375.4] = 1.10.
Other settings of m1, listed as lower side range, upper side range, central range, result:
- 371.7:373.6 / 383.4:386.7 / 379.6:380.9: -0.10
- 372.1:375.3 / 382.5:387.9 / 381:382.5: -0.11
